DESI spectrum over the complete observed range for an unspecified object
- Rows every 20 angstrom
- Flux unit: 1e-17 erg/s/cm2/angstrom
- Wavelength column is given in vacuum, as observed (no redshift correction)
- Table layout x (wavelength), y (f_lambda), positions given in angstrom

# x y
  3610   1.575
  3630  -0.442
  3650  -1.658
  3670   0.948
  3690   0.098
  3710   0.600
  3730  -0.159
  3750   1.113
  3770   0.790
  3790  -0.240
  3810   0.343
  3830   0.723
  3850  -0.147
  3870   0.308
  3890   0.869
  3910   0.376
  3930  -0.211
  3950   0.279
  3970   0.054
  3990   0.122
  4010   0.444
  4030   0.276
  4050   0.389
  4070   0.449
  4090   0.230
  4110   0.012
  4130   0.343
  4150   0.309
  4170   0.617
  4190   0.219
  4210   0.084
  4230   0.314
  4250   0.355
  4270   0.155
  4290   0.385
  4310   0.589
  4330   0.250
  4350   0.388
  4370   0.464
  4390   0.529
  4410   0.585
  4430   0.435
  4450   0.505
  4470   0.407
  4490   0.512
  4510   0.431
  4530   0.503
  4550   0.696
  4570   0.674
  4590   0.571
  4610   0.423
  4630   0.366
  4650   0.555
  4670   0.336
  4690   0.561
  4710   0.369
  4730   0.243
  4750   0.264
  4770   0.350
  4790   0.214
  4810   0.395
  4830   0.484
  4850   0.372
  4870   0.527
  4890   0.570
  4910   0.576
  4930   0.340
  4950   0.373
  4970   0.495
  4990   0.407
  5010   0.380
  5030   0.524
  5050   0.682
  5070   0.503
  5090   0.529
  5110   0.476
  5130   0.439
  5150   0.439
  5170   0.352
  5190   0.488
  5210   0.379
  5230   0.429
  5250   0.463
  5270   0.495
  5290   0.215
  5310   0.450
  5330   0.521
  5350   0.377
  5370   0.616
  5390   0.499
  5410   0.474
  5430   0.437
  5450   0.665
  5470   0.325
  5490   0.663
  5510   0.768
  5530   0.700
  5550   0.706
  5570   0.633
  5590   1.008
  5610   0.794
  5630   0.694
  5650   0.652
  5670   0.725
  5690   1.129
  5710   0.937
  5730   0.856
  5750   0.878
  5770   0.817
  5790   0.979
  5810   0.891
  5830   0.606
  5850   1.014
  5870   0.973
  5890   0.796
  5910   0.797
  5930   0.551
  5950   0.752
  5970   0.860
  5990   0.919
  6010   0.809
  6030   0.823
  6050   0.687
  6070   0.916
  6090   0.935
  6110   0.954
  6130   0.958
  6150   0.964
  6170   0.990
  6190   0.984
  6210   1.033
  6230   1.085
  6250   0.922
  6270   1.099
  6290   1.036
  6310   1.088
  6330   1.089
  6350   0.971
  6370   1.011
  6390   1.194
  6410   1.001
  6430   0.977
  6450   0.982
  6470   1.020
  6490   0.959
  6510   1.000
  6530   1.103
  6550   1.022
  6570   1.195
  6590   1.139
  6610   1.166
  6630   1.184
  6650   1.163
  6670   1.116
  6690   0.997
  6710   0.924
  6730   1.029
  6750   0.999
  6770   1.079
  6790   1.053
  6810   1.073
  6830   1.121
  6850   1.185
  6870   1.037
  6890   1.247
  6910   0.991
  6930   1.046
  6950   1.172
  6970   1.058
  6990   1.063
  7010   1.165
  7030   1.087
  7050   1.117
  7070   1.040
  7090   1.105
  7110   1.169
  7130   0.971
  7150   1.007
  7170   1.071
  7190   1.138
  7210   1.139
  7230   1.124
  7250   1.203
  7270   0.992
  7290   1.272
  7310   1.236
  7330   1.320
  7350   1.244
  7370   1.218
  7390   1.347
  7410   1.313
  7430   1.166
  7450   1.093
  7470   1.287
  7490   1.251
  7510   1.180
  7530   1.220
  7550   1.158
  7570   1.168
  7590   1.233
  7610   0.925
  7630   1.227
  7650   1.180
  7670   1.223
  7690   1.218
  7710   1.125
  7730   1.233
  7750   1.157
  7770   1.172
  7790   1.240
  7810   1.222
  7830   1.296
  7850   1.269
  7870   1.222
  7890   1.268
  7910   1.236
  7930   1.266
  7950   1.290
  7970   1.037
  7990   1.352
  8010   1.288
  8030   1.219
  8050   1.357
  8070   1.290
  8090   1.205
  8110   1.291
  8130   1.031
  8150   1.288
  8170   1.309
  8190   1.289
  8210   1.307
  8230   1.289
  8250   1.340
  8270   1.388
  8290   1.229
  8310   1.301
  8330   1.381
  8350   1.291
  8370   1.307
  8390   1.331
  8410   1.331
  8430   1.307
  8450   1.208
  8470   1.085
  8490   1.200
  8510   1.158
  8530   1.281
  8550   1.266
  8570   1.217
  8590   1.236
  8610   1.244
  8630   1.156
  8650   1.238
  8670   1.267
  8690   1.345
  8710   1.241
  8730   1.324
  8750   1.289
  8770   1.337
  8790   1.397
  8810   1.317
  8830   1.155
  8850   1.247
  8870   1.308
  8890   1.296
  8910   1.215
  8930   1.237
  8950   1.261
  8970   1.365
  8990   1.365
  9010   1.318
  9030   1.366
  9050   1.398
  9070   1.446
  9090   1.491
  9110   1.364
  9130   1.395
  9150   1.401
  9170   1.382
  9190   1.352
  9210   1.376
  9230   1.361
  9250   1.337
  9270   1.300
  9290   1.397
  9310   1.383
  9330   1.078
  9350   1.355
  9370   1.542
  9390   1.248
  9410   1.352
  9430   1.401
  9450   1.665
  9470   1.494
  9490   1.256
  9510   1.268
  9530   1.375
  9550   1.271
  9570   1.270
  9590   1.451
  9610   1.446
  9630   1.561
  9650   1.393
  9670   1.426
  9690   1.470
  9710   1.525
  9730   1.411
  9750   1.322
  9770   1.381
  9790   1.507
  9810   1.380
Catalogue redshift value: 0.379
